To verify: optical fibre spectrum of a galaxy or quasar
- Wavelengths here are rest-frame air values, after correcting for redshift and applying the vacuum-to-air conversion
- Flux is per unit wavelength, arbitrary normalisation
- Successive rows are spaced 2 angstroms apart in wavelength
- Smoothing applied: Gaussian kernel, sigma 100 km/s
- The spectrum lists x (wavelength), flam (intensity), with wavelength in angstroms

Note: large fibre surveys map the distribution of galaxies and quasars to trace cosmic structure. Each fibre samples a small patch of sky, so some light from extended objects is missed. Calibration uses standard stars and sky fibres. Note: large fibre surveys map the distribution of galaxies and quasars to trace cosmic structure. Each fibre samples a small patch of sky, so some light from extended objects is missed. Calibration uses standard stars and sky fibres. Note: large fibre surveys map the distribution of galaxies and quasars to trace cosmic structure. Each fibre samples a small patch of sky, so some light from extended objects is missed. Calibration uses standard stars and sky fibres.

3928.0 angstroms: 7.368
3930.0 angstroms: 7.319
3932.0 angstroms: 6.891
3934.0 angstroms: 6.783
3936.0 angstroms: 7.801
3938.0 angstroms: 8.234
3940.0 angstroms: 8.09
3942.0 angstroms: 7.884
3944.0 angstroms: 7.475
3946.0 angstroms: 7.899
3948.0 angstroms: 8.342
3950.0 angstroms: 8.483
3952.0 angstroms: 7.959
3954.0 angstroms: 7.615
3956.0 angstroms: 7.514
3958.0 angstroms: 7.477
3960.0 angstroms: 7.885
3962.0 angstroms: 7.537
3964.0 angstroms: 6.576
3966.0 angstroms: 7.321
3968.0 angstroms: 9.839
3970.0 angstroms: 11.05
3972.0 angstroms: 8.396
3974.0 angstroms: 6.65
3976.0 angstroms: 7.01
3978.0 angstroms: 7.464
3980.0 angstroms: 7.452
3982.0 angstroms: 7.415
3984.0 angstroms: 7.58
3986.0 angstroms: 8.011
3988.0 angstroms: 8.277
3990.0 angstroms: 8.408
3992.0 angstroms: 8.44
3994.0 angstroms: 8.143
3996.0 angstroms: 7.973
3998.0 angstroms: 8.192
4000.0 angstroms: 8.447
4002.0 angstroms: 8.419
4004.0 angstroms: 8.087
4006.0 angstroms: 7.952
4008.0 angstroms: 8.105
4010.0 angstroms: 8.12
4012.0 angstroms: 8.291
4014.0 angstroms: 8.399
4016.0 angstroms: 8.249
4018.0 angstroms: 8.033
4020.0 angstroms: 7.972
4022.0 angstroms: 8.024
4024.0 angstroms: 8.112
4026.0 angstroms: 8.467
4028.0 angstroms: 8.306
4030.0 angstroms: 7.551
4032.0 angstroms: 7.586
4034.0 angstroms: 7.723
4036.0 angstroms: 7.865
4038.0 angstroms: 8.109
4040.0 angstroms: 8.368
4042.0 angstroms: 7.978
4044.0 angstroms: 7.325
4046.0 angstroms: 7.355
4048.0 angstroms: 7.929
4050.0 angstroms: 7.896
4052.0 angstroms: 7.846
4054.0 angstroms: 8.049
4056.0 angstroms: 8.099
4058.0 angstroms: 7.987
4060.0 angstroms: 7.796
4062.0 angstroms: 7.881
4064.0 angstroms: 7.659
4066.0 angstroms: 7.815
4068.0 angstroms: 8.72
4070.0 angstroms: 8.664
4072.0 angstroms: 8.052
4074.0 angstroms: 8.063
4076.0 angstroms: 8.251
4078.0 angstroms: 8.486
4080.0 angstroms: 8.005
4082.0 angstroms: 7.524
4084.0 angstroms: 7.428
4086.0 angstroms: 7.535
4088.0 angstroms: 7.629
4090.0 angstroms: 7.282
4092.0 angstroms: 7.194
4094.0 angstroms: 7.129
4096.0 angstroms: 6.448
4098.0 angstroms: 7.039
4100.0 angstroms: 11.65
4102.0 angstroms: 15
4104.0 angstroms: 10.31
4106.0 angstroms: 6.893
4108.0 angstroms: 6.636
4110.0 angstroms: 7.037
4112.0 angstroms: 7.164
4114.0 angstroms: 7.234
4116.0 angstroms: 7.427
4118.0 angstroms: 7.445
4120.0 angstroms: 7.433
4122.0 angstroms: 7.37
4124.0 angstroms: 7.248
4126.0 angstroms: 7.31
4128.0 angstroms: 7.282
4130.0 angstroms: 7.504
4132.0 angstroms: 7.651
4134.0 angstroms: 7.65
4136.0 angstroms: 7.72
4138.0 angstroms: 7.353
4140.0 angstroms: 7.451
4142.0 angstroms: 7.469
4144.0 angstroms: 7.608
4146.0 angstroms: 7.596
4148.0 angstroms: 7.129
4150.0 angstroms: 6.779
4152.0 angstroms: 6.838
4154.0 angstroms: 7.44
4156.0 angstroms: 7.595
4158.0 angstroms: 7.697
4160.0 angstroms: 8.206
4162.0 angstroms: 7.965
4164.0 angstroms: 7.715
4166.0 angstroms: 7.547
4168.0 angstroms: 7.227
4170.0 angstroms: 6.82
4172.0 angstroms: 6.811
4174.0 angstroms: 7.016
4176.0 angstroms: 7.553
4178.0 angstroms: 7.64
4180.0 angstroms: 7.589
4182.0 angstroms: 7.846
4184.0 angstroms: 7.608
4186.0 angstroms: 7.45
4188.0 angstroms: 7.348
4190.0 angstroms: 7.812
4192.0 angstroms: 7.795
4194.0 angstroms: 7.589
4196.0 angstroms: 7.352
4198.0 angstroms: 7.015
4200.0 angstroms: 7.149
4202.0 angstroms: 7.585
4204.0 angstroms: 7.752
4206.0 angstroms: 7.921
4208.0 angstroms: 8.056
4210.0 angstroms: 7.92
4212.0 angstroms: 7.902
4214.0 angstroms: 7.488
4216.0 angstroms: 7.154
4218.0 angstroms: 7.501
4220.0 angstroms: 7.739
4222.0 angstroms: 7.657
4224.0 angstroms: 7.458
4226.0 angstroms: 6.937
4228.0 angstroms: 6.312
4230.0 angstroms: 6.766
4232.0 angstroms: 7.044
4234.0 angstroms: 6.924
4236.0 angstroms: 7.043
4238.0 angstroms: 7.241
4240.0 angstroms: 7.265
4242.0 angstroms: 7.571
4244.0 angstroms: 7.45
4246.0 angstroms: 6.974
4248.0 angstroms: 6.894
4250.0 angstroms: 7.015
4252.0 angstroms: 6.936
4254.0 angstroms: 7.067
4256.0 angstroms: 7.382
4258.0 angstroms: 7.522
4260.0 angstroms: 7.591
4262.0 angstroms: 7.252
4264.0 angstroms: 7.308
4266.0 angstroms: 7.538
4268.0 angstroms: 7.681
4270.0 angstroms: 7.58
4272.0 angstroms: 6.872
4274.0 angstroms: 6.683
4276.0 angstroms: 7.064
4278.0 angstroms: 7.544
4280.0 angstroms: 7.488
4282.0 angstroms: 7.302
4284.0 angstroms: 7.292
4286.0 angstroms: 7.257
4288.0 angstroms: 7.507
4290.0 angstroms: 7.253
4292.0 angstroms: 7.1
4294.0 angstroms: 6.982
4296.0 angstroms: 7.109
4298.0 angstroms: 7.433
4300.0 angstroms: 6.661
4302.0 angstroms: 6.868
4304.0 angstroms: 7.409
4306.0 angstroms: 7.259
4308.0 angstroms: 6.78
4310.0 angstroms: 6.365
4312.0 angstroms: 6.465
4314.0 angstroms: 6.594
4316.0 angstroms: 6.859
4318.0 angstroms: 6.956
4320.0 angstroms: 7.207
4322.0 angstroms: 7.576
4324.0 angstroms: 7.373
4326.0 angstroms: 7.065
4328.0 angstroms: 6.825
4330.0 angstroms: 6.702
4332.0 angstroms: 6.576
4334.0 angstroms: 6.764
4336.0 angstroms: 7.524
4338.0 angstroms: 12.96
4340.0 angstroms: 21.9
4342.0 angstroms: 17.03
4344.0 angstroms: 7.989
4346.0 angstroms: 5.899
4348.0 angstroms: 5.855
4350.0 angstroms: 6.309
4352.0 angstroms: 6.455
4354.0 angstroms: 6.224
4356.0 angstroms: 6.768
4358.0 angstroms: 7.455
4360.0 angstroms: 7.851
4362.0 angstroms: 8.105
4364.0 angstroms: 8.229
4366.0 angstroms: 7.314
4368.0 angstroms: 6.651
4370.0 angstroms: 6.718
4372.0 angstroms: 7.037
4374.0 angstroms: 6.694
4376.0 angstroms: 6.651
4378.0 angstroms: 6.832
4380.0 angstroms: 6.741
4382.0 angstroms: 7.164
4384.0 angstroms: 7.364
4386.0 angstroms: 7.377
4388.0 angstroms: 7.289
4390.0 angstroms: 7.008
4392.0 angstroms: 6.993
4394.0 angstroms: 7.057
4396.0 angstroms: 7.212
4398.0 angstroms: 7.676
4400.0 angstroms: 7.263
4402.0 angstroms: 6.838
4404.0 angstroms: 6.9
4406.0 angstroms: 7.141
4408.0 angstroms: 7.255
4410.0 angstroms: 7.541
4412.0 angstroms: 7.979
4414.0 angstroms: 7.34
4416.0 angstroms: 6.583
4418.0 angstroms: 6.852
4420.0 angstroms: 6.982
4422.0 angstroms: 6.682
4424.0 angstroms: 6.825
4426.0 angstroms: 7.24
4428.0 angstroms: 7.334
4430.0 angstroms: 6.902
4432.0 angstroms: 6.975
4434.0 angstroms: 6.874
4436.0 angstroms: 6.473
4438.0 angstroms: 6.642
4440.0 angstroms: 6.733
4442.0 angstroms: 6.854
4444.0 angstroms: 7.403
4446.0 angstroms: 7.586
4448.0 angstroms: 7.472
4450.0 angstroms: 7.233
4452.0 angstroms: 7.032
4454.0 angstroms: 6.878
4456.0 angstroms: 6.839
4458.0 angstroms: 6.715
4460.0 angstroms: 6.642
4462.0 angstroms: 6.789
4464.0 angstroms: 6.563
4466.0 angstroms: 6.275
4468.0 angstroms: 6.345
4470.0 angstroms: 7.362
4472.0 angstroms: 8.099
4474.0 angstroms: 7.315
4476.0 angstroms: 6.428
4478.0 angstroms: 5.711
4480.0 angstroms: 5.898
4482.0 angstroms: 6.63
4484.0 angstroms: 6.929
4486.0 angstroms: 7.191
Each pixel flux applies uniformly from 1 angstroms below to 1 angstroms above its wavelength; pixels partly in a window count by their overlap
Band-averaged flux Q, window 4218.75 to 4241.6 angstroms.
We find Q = 7.14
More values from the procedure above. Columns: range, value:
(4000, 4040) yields 8.09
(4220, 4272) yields 7.22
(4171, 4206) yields 7.48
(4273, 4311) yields 7.12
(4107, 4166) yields 7.41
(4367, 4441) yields 7.02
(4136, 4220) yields 7.5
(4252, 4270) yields 7.4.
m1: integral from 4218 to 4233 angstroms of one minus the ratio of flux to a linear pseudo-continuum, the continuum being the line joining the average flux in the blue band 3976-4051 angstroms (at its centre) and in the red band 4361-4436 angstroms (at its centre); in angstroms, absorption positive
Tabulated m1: 0.7 angstroms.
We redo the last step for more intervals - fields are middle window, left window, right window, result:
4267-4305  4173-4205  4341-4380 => 1.3 angstroms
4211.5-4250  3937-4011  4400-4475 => 1.2 angstroms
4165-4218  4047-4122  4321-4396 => 3.0 angstroms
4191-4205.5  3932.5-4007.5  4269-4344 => 0.8 angstroms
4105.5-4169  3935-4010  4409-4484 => 1.8 angstroms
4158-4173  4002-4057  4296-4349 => 1.0 angstroms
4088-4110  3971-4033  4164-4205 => -2.2 angstroms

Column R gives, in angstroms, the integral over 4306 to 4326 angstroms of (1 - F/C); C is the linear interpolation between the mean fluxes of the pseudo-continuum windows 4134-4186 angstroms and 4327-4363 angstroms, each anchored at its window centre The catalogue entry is 3.6 angstroms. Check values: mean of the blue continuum 7.45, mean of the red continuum 8.62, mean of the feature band 6.93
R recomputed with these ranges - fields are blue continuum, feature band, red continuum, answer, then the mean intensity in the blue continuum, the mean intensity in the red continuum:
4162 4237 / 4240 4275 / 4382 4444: 0.3 angstroms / 7.41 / 7.08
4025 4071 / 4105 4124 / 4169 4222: 1.4 angstroms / 7.96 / 7.52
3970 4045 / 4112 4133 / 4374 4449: 1.0 angstroms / 8.01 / 7.08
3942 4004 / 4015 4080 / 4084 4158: -1.4 angstroms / 7.98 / 7.7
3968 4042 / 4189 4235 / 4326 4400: 3.0 angstroms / 8.1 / 7.85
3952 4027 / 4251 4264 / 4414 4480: 0.1 angstroms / 8.02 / 6.89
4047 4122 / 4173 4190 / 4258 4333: 0.2 angstroms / 8.01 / 7.12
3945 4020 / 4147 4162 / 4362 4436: 0.4 angstroms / 8.03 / 7.1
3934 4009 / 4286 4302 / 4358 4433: 0.5 angstroms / 7.97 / 7.16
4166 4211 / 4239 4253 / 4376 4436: 0.4 angstroms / 7.49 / 7.09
